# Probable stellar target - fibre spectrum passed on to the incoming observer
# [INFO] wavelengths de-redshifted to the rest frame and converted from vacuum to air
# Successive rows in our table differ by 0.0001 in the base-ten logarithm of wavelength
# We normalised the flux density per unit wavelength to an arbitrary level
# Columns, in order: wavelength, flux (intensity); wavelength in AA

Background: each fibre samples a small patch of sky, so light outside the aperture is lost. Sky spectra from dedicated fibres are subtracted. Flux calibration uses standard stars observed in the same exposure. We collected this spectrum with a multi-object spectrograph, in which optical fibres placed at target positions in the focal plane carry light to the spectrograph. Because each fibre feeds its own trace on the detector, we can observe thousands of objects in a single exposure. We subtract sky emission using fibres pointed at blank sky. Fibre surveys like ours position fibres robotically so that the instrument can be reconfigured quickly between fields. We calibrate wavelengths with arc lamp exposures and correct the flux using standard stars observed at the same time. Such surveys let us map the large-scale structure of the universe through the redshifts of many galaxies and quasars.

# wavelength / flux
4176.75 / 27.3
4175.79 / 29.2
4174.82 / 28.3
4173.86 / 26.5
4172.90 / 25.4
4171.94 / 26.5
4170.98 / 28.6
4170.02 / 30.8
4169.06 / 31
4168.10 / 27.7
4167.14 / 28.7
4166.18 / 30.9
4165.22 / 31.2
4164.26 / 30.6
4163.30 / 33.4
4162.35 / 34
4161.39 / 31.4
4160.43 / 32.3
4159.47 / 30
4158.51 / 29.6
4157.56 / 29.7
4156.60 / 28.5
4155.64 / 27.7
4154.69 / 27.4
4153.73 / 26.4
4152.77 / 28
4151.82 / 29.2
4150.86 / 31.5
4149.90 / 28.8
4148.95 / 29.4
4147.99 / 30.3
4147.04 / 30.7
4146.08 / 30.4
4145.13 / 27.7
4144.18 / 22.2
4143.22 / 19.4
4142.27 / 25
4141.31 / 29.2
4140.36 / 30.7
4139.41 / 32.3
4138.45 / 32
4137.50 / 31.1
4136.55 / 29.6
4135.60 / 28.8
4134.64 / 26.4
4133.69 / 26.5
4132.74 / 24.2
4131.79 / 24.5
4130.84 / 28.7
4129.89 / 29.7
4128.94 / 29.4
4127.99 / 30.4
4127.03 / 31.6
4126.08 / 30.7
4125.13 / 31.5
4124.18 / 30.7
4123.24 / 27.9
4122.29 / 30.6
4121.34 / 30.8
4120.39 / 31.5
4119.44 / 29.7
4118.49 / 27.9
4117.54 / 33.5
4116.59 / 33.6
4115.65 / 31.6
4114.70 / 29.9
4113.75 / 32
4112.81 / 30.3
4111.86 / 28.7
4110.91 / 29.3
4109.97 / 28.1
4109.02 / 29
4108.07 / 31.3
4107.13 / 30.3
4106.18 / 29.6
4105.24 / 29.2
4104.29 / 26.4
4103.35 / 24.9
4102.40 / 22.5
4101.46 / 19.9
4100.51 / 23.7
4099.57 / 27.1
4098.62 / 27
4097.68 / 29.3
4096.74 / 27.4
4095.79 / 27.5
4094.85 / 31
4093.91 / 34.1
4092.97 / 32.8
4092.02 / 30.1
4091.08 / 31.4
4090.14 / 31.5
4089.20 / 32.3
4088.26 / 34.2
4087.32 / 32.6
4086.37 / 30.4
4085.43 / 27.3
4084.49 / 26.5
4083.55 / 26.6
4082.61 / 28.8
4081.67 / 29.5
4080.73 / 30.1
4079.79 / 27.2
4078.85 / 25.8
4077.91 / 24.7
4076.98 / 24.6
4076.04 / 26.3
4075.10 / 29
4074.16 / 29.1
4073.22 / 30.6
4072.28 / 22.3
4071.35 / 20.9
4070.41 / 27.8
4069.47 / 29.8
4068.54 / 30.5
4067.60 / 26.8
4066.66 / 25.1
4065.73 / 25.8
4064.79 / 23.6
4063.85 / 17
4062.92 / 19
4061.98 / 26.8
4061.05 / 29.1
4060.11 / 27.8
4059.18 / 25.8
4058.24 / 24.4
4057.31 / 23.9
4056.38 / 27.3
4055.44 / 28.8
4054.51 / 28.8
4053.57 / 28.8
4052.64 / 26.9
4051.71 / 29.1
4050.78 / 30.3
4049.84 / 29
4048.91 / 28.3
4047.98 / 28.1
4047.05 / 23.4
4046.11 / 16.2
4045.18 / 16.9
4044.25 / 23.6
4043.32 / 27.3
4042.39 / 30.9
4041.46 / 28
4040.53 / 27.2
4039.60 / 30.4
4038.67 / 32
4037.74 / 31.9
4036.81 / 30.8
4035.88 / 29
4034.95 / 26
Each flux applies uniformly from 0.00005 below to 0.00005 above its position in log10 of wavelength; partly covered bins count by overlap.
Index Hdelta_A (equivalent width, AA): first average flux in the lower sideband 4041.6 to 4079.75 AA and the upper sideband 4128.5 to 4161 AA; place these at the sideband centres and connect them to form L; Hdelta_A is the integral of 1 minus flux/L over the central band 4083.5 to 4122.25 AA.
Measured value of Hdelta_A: -3.0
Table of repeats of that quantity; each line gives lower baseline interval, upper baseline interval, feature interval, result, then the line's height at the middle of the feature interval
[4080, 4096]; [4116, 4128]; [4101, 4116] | 1.15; 30.6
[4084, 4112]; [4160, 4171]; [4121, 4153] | 1.33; 30.1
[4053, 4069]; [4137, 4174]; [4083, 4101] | -1.80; 26.9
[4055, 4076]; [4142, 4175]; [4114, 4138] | -1.56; 27.9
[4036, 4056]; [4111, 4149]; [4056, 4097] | 0.77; 28.1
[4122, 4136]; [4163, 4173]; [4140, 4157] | 0.75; 29.2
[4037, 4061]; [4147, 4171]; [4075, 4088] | 0.02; 27.9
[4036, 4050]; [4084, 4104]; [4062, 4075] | 1.13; 27.8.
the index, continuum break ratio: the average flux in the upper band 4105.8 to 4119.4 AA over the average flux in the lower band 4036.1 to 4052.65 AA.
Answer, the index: 1.1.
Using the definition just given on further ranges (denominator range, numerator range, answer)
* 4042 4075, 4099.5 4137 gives 1.11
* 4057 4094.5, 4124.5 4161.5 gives 1.04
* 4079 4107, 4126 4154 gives 0.99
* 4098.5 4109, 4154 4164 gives 1.14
